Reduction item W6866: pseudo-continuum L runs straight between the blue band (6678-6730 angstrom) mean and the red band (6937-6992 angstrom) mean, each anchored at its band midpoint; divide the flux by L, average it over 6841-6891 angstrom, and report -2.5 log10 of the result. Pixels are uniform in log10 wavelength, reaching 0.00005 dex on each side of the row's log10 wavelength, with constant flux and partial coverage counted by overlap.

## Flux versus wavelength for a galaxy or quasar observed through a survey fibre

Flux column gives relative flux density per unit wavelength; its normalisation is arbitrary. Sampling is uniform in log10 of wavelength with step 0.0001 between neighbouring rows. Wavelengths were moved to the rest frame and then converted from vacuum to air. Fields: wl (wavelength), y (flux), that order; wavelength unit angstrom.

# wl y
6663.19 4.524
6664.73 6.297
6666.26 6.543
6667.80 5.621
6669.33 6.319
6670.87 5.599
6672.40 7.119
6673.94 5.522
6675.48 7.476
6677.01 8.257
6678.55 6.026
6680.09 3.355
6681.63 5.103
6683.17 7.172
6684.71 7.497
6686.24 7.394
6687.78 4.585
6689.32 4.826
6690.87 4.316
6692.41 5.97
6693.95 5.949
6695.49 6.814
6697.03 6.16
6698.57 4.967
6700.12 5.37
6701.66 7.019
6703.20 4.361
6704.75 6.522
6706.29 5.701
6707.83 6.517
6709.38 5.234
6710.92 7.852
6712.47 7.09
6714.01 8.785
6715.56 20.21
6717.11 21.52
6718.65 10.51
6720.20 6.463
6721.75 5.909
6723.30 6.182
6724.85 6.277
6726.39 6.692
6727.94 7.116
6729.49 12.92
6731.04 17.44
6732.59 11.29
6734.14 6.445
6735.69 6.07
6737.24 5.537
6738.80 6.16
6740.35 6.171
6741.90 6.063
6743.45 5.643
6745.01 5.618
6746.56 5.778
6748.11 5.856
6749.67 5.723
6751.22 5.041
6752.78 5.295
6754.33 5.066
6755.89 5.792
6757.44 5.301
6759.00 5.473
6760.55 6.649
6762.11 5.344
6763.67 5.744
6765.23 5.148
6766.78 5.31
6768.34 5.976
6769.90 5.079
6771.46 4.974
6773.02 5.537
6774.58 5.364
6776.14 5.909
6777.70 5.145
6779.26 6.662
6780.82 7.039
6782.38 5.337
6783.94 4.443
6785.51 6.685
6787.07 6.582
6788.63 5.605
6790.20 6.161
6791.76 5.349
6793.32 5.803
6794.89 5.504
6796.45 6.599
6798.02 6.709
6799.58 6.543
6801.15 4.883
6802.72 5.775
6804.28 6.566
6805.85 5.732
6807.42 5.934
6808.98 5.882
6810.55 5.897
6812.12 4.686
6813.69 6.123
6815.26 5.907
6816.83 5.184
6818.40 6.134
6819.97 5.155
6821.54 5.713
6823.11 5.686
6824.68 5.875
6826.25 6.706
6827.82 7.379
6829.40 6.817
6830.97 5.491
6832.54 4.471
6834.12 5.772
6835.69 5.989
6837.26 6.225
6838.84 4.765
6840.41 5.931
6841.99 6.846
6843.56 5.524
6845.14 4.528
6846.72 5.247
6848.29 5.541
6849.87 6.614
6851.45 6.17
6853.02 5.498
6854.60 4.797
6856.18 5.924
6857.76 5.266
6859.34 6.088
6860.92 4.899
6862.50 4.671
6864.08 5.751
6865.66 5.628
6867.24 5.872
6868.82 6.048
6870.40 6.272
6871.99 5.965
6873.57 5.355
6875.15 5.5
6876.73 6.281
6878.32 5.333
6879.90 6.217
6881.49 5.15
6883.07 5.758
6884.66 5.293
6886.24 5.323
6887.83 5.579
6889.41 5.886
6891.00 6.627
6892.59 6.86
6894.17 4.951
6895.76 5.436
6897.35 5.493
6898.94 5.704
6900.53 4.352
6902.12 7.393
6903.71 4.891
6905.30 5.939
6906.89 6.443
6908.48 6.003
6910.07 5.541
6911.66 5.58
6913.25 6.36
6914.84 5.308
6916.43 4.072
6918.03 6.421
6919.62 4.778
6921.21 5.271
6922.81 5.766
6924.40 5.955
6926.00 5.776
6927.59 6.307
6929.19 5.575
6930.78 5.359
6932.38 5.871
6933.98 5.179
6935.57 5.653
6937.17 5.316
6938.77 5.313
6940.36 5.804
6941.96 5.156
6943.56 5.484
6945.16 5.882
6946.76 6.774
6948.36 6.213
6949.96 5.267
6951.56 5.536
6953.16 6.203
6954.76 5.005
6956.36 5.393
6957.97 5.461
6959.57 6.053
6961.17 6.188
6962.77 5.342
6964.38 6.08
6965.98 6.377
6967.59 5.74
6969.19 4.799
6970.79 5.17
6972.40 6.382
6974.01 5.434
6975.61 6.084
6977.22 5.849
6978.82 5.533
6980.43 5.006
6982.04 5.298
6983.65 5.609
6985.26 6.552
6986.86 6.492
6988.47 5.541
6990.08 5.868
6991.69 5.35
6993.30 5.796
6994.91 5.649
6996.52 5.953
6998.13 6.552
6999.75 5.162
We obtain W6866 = 0.12 mag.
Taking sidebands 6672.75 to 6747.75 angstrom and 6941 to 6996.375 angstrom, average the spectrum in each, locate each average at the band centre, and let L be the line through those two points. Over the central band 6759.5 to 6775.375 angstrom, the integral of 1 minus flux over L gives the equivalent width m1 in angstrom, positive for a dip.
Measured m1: 3.3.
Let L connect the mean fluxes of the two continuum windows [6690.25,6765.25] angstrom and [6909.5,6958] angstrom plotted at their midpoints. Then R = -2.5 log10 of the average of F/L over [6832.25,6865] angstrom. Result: 0.128 mag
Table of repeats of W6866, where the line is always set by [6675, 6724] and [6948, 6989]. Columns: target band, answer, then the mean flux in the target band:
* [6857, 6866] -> 0.18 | 5.37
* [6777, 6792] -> 0.14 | 5.92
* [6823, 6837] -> 0.08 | 6.05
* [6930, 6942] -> 0.08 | 5.48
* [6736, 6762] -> 0.22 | 5.69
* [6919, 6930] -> 0.06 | 5.65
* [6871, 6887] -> 0.11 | 5.63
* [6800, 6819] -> 0.15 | 5.74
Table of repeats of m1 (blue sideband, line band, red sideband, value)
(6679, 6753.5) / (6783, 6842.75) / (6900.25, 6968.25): 6.0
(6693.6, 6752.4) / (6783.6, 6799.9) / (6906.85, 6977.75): 2.3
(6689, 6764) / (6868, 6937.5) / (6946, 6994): 5.1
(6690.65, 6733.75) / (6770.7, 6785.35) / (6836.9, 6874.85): 3.0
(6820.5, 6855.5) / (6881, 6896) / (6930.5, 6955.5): 0.0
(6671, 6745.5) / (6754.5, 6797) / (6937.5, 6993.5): 7.4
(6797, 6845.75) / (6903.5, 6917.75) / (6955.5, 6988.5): 0.4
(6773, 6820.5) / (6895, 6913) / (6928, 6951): -0.1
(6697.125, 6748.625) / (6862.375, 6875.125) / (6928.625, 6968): 1.4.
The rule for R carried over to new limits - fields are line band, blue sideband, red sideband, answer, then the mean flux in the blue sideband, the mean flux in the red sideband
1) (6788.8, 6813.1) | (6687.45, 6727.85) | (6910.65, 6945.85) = 0.13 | 7.41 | 5.55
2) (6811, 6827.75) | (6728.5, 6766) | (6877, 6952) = 0.09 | 6.73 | 5.67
